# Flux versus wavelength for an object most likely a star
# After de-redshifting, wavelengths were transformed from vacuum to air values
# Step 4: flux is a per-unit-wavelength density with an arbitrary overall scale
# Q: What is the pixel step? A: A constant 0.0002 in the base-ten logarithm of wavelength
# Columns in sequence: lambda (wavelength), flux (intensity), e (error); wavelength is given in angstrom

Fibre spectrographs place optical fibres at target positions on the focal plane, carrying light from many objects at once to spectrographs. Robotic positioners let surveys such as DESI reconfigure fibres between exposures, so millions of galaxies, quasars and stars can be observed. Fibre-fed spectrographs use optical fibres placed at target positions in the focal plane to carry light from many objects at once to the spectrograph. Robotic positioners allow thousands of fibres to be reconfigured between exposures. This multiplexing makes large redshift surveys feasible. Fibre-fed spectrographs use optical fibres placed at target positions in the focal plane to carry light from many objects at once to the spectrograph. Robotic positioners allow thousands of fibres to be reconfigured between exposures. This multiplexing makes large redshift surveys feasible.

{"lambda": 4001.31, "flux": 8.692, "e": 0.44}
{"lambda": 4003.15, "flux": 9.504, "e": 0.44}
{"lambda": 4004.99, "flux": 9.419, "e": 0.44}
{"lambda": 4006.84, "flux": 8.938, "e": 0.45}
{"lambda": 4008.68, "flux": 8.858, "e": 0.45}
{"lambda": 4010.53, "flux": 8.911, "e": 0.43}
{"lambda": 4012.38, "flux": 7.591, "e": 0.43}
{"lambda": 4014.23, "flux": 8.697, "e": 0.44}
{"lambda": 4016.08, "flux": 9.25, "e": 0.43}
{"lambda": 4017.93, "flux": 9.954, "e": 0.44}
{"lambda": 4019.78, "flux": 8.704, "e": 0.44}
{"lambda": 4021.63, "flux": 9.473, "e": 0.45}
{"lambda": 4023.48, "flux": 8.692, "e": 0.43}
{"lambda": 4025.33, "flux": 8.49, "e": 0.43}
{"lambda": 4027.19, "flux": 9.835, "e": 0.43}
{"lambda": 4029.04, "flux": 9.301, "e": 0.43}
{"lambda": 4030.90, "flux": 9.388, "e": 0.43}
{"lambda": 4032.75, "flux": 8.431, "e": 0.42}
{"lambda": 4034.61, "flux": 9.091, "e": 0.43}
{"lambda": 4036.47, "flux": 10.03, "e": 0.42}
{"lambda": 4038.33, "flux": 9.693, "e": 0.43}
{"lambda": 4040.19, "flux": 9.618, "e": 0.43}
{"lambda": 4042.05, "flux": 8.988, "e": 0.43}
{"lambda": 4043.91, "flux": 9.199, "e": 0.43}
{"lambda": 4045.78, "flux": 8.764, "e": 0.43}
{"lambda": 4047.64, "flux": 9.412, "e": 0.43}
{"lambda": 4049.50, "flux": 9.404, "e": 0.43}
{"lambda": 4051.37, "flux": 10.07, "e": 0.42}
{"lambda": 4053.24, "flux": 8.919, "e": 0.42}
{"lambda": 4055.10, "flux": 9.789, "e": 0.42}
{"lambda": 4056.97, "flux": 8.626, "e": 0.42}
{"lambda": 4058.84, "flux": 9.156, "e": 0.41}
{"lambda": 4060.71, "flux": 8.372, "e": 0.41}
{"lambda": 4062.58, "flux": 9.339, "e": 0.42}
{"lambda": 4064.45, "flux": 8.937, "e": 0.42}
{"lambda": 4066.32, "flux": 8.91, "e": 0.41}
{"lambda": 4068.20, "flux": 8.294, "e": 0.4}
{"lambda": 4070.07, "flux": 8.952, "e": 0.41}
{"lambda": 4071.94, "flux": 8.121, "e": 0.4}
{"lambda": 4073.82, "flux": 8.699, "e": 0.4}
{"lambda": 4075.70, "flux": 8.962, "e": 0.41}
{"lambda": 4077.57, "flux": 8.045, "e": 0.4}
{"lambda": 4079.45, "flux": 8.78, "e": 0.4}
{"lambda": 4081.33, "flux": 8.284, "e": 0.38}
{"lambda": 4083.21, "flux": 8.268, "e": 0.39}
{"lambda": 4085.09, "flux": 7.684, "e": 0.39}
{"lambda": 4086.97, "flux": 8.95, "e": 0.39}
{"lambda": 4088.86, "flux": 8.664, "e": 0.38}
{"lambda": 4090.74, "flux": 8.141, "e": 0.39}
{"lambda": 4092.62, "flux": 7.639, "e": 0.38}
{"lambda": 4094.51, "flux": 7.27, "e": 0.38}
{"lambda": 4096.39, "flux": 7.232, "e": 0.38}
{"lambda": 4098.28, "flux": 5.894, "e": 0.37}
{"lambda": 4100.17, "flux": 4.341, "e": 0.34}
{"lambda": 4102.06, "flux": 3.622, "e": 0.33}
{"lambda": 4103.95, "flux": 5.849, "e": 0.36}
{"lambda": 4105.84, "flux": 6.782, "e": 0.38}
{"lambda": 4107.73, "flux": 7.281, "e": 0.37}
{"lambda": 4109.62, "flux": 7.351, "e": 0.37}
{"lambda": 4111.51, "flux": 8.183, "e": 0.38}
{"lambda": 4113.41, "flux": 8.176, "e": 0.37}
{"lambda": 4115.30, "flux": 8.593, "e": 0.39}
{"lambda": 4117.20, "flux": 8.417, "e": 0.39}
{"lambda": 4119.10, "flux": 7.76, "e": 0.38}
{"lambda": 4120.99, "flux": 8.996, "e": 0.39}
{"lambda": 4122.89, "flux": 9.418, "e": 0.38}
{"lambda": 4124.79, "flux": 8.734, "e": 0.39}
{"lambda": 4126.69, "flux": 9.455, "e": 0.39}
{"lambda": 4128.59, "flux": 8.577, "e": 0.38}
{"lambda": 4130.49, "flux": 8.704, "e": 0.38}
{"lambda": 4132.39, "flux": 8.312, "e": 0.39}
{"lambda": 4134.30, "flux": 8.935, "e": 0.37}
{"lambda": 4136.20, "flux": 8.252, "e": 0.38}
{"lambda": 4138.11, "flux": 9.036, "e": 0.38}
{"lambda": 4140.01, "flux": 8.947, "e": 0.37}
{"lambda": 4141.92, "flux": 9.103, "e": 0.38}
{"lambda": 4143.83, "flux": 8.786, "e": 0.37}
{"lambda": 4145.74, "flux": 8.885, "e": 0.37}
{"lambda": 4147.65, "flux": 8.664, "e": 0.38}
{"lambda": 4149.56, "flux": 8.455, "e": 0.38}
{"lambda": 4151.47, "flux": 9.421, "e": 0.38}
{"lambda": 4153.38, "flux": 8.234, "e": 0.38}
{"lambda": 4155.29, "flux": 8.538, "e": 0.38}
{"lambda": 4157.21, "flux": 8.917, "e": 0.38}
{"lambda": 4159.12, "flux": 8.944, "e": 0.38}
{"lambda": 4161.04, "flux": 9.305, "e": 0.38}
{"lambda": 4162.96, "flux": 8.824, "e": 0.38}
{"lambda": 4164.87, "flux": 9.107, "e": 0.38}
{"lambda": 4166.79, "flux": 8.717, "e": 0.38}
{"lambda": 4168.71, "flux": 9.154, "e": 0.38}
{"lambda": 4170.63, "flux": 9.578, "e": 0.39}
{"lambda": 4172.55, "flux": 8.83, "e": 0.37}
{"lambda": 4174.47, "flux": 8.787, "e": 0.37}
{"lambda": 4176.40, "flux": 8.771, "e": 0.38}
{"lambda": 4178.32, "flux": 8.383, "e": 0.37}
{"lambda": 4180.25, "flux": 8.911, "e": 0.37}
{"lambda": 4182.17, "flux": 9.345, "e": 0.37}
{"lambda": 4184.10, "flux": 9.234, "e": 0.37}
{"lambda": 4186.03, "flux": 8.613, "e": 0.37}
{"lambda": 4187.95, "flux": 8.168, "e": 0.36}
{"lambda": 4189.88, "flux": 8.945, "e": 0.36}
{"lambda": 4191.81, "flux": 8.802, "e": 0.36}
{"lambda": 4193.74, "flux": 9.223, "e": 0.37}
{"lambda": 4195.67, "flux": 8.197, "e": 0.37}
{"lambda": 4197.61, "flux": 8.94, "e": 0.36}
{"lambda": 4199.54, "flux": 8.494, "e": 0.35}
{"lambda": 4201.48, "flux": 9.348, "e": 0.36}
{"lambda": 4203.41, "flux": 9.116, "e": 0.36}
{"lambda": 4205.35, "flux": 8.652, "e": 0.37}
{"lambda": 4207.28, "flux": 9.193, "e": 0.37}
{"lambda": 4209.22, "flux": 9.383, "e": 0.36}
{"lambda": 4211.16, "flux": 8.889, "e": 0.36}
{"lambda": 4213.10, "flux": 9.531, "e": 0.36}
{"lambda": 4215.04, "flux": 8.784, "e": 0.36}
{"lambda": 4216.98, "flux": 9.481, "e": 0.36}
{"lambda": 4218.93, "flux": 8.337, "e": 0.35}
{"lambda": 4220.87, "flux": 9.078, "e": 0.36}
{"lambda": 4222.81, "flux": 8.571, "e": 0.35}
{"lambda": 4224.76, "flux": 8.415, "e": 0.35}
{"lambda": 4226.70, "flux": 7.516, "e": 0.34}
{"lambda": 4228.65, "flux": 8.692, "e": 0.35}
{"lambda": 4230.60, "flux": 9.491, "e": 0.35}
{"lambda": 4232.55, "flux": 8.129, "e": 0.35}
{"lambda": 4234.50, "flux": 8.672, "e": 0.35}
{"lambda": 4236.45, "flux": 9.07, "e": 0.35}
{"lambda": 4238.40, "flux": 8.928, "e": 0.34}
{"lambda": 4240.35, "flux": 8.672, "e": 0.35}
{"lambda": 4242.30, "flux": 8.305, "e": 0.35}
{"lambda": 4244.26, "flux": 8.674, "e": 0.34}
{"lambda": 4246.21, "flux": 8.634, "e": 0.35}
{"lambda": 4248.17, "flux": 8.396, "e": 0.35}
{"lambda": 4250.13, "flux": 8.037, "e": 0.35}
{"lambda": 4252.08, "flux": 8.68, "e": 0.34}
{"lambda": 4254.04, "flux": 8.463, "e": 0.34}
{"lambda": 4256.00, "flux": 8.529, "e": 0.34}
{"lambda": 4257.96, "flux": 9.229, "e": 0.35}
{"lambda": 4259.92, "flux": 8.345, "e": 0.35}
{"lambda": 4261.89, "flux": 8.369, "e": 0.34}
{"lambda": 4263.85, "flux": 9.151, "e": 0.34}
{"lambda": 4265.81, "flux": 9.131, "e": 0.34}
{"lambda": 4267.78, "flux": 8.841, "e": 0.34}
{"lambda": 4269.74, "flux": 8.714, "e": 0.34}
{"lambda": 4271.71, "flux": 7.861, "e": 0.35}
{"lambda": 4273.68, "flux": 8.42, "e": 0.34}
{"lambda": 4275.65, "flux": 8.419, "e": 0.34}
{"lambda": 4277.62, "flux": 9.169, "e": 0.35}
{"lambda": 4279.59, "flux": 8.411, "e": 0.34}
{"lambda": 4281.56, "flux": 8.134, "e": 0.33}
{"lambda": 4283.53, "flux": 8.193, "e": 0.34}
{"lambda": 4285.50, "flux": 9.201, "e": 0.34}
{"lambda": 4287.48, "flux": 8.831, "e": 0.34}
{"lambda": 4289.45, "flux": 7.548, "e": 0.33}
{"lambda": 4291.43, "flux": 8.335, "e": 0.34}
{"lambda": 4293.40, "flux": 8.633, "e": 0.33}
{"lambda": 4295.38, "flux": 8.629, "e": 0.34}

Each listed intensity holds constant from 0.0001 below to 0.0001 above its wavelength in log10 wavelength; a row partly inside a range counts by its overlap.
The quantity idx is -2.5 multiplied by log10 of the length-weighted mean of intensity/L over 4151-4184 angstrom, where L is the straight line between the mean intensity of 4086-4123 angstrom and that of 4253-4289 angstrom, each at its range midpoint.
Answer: -0.140 mag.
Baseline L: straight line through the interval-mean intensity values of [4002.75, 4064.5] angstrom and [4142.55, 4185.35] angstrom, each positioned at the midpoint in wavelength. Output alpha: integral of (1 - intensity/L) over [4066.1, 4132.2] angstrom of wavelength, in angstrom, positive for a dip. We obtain 8.1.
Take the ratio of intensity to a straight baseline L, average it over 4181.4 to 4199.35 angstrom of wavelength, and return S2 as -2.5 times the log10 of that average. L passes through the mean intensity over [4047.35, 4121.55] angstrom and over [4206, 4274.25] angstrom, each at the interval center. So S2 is -0.038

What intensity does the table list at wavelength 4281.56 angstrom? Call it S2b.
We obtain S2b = 8.134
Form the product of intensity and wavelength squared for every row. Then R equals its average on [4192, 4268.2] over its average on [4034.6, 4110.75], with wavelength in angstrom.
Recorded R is 1.14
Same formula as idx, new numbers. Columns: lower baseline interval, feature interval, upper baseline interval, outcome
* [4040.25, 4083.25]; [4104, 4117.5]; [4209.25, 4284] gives 0.155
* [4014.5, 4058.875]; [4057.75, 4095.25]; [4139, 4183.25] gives 0.082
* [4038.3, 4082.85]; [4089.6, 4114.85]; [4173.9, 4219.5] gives 0.296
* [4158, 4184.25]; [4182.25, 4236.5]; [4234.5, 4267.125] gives 0.001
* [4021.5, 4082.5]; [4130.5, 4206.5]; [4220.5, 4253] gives -0.012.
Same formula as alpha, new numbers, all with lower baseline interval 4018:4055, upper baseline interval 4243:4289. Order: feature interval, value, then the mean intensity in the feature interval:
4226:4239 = 0.04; 8.65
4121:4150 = 0.47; 8.83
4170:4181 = 0.00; 8.85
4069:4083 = 0.95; 8.54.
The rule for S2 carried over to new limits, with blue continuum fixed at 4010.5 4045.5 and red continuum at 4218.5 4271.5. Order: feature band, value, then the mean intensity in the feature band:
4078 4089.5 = 0.07 mag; 8.41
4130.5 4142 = 0.02 mag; 8.73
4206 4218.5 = -0.06 mag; 9.16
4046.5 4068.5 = -0.01 mag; 9.12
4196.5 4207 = -0.02 mag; 8.92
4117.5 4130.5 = 0.01 mag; 8.8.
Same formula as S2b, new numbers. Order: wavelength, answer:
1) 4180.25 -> 8.911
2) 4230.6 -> 9.491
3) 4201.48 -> 9.348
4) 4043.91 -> 9.199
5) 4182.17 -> 9.345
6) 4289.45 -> 7.548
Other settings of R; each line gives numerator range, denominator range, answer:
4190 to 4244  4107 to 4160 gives 1.06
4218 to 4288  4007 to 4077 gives 1.05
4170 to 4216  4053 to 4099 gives 1.12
